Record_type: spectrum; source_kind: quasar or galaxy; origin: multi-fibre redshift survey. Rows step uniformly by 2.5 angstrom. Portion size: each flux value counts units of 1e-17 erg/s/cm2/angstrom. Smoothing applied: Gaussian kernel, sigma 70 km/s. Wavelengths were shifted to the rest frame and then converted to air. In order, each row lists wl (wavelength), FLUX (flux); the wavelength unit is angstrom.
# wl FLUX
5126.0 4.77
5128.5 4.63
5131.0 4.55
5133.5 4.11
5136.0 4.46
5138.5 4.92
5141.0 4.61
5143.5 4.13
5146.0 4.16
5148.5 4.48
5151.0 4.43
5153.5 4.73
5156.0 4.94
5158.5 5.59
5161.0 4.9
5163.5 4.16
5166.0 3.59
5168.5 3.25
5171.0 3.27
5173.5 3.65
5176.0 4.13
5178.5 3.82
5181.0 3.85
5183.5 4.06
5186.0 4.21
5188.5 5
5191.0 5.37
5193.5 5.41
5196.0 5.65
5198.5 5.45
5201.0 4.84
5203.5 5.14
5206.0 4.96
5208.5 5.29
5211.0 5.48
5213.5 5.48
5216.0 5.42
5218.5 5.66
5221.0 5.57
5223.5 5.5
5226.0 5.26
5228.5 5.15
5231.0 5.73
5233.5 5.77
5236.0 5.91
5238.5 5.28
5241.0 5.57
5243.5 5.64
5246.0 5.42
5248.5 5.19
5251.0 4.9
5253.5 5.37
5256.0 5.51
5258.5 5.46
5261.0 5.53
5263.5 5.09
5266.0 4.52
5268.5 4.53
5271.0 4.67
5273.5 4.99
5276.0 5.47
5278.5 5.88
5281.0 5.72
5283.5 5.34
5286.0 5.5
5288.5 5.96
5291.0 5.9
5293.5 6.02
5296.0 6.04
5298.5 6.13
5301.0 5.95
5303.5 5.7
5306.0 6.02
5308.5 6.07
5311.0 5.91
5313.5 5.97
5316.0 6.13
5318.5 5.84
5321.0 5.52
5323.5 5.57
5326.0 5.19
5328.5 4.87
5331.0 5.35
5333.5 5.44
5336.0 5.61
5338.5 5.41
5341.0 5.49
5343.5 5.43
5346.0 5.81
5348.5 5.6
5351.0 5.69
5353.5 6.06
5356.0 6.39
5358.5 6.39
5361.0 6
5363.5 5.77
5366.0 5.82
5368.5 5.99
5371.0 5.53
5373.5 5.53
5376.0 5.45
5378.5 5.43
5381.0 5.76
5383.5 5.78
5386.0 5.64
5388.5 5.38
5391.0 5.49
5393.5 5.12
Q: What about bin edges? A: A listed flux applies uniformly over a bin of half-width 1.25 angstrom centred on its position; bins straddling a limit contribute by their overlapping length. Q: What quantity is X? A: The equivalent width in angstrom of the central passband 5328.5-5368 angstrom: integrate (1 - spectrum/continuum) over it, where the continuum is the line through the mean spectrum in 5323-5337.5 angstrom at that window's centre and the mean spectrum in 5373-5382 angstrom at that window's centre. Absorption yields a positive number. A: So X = -2.3 angstrom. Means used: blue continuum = 5.33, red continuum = 5.54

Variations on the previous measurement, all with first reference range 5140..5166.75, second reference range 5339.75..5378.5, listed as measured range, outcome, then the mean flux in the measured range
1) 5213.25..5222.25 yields -1.12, 5.54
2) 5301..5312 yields -0.93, 5.93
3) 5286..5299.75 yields -1.48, 5.96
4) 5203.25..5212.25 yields -0.67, 5.23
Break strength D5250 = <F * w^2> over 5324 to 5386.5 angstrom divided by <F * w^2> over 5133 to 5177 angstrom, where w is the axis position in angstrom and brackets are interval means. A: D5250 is 1.42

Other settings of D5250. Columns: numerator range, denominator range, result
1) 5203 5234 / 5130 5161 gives 1.21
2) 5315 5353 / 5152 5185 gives 1.42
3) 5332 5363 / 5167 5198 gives 1.42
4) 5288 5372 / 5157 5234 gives 1.25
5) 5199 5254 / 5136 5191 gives 1.28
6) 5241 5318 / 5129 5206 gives 1.29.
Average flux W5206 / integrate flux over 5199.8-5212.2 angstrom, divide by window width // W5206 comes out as 5.14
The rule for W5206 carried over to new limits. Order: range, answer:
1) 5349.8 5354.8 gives 5.88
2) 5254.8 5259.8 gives 5.49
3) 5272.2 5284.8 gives 5.48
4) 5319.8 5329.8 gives 5.29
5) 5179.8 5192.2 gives 4.5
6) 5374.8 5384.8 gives 5.61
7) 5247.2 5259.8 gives 5.29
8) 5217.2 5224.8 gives 5.57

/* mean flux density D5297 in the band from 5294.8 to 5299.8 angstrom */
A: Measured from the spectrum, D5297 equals 6.08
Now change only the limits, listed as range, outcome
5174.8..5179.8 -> 3.97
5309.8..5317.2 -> 6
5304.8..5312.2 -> 6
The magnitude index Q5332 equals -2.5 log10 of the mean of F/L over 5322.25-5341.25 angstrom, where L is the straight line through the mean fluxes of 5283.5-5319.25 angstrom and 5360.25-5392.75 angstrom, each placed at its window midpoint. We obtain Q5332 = 0.09 mag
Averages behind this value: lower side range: 5.92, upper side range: 5.65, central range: 5.36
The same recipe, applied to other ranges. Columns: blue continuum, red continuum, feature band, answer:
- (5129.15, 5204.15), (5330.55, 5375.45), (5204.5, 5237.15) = -0.13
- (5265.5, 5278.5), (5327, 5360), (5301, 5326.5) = -0.09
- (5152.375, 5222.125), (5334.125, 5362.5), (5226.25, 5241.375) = -0.10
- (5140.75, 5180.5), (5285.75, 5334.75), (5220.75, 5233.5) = -0.12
